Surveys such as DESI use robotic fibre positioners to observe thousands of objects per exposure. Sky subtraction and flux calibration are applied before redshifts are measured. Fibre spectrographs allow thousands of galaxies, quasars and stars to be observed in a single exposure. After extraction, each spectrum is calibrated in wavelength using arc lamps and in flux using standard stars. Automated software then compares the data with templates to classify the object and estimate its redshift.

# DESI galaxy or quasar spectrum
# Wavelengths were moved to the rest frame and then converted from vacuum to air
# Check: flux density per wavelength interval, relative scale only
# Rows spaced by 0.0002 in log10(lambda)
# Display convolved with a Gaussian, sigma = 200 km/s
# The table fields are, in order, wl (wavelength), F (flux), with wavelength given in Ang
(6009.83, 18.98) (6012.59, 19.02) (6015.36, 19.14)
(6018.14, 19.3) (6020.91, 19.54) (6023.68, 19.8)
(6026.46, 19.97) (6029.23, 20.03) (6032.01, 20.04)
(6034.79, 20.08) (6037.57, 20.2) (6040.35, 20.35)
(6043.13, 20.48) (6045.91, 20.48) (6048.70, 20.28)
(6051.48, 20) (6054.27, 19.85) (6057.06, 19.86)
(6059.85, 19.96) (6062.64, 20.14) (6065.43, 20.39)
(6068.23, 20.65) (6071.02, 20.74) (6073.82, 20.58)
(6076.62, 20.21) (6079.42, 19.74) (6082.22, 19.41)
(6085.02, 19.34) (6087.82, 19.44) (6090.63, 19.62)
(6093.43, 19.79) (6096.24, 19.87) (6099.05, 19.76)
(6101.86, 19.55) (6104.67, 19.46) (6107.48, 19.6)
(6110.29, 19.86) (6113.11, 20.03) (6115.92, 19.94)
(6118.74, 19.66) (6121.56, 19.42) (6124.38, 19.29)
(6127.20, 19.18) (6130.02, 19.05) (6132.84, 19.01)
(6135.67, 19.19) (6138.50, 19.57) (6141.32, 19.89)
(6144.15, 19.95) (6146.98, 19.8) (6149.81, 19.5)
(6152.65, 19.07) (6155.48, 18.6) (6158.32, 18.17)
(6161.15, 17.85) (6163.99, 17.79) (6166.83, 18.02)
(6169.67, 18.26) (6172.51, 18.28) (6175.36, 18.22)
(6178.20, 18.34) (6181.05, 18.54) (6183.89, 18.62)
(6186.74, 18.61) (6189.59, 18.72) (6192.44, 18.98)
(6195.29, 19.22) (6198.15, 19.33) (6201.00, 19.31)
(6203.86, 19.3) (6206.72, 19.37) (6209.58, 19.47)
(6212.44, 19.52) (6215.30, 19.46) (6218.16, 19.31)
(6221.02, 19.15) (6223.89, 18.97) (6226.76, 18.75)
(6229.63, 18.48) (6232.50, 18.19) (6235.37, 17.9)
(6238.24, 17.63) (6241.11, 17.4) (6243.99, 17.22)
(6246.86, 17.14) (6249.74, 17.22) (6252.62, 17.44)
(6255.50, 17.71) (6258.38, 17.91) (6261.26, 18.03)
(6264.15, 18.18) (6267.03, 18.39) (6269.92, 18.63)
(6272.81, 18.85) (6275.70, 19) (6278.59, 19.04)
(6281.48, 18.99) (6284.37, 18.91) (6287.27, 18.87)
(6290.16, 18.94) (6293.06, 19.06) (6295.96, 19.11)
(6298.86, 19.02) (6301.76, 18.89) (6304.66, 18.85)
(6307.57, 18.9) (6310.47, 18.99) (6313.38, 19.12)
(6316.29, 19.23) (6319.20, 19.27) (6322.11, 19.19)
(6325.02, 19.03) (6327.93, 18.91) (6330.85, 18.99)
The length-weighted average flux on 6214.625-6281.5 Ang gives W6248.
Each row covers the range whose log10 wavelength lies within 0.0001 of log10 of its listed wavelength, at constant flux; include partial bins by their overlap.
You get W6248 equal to 18.3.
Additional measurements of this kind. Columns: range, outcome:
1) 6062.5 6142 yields 19.7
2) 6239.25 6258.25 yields 17.4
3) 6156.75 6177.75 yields 18.1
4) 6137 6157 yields 19.5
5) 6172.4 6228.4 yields 19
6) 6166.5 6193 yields 18.5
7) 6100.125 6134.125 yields 19.5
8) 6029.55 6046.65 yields 20.3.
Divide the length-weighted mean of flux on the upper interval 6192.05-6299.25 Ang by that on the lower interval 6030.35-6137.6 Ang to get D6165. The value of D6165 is 0.94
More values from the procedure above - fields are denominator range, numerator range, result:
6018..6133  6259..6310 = 0.95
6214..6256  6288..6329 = 1.05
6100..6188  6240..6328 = 0.97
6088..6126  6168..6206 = 0.95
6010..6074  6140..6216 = 0.94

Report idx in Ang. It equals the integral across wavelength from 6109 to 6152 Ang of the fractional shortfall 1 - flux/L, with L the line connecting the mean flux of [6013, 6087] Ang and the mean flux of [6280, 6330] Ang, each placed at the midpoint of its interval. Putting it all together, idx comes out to 0.3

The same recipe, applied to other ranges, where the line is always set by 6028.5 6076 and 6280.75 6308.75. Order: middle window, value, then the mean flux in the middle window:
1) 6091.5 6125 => 0.4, 19.7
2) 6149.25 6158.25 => 0.4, 18.9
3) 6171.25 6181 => 0.6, 18.3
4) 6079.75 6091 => 0.3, 19.5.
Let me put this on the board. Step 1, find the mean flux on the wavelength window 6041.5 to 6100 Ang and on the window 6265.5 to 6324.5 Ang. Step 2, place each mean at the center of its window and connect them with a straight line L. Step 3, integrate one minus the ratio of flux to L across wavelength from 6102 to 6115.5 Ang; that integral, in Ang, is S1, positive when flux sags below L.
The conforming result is 0.1 Ang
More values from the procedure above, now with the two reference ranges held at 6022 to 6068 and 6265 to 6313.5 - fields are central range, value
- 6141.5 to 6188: 2.1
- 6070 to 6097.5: 0.1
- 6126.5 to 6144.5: 0.3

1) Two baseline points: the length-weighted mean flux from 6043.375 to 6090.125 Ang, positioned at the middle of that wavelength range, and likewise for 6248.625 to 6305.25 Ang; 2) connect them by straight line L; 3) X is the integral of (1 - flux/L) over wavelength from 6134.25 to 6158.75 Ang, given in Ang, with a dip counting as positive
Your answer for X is 0.2 Ang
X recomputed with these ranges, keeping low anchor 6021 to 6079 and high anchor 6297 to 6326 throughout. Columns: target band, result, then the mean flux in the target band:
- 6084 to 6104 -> 0.37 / 19.6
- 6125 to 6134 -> 0.34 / 19.1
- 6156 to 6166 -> 0.86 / 18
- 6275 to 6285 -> 0.10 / 19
